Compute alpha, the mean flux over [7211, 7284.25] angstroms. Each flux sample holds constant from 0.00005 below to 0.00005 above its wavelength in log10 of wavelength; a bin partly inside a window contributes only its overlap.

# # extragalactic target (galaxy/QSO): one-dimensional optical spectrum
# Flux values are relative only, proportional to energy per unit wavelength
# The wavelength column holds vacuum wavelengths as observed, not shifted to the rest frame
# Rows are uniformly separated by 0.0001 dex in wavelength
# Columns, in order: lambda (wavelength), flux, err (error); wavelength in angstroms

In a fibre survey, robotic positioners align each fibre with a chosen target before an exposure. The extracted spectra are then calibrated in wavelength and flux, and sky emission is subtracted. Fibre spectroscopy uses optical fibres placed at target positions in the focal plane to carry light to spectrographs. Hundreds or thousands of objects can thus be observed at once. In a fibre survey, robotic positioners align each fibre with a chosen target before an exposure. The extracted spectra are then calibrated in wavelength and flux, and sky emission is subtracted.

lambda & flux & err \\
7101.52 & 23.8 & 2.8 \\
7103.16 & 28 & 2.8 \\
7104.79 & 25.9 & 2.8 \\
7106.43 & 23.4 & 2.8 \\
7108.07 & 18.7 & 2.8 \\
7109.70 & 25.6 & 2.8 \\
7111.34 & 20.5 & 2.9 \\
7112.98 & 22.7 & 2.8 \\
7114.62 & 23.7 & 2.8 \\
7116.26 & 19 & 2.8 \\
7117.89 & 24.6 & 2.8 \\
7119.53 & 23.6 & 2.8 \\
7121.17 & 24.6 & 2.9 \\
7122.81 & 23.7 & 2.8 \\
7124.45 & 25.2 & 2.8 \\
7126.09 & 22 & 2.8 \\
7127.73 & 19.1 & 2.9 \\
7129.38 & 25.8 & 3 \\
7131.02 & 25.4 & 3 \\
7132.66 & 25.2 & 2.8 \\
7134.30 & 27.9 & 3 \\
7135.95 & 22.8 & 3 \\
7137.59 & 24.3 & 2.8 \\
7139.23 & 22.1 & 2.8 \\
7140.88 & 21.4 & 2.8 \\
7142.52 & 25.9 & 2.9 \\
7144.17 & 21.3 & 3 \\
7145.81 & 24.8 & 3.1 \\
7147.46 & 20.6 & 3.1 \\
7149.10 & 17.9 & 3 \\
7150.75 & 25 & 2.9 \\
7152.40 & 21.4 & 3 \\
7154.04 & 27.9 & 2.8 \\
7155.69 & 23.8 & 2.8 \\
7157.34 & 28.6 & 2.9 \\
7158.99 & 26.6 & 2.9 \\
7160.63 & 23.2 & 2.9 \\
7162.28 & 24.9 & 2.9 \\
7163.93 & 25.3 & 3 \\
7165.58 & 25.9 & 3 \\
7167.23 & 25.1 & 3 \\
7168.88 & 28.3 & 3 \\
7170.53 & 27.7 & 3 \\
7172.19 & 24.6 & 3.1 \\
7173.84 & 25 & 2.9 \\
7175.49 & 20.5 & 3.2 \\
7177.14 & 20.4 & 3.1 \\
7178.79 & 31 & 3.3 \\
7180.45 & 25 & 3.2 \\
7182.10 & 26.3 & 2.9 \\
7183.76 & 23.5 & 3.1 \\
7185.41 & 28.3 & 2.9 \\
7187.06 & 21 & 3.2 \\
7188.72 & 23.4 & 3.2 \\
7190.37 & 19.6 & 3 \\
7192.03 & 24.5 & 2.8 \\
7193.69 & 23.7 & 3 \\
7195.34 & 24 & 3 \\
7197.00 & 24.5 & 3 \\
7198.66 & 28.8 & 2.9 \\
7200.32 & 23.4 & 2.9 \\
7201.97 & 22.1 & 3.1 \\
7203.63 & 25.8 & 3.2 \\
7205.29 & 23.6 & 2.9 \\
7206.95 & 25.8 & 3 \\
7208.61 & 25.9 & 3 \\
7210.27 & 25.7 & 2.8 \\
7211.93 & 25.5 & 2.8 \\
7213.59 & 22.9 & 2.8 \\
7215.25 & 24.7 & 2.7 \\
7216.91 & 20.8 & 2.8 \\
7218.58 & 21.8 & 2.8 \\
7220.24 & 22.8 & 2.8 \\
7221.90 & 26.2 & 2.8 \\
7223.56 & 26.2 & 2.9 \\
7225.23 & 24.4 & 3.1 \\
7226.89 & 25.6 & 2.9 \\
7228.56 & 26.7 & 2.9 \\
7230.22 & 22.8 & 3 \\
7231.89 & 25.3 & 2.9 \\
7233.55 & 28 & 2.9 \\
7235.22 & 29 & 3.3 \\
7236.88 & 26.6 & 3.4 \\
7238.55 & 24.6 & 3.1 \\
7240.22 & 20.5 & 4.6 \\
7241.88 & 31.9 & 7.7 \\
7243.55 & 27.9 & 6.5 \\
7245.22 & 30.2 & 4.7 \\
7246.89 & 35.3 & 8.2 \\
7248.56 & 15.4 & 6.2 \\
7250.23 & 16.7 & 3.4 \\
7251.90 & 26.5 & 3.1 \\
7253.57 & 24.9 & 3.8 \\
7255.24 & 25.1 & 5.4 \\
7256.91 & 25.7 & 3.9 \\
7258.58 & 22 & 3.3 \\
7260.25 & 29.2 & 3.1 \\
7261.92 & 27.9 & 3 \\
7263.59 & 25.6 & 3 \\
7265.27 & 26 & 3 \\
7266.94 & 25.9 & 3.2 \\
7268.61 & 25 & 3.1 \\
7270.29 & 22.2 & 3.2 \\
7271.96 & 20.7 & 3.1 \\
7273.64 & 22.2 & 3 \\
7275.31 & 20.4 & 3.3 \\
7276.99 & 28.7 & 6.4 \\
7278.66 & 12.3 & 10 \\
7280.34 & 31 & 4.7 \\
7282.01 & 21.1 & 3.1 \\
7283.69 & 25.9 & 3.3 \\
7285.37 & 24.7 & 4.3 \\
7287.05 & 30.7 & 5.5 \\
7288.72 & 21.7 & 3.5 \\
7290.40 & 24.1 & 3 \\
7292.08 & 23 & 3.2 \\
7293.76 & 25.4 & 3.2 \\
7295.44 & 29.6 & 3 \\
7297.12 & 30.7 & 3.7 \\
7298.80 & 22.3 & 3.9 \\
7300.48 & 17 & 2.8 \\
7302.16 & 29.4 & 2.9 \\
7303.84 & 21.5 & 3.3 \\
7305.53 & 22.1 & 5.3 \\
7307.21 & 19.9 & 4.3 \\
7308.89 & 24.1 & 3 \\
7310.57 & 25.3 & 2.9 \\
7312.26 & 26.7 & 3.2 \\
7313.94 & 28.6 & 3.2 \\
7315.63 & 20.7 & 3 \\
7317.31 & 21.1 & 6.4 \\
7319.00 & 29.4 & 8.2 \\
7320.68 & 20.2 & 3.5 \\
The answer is 24.8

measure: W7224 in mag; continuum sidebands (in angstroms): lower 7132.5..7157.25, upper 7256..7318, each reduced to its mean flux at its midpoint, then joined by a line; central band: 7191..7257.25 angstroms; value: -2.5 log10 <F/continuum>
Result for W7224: -0.04 mag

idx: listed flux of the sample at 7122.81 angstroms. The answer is 23.7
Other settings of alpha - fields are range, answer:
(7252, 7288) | 24.7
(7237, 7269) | 25.6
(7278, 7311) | 24.1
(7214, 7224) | 23.6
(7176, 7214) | 24.5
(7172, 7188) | 24.6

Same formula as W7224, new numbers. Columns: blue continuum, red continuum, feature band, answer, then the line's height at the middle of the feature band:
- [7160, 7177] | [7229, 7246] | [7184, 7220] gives 0.074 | 25.8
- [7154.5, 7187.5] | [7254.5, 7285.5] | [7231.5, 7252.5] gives -0.061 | 24.6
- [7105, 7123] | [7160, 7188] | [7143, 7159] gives 0.024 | 24.2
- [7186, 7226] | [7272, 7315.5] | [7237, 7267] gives -0.065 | 24.1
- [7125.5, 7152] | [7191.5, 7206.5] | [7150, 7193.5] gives -0.042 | 23.9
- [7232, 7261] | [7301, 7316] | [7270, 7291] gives 0.062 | 24.9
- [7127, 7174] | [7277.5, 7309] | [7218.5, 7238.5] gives -0.058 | 24.2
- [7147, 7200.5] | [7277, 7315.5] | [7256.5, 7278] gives -0.006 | 24.5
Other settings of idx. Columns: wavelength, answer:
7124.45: 25.2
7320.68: 20.2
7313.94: 28.6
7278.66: 12.3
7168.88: 28.3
